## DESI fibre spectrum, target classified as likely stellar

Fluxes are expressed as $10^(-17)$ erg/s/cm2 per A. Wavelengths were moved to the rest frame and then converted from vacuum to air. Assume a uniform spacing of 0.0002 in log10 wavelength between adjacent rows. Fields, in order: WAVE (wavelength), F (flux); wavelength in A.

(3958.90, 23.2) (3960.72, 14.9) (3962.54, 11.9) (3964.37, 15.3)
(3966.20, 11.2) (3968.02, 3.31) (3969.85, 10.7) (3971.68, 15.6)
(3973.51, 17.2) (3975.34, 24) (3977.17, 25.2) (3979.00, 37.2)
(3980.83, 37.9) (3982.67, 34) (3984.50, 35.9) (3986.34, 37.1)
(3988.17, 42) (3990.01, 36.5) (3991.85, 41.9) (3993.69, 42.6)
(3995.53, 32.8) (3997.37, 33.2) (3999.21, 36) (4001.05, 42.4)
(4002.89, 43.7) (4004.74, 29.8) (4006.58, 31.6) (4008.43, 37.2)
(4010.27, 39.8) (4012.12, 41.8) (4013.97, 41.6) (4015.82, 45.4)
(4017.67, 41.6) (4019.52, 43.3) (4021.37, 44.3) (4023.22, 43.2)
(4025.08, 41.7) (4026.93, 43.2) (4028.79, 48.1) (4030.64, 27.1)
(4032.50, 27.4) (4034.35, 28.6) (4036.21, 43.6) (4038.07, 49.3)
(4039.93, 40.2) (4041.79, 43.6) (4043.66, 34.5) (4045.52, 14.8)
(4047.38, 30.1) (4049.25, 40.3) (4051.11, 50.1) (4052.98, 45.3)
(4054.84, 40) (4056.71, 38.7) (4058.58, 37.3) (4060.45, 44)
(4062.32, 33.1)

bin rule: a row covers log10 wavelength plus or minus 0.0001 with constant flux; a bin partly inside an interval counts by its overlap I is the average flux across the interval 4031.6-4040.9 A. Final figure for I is 37.9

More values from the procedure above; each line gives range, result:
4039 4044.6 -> 39.3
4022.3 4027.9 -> 42.7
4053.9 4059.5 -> 38.7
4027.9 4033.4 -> 34.2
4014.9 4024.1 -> 43.6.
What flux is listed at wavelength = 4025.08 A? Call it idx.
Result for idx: 41.7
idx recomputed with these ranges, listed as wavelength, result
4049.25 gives 40.3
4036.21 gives 43.6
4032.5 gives 27.4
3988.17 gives 42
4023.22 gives 43.2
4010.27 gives 39.8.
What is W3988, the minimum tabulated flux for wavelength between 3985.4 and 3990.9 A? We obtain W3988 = 36.5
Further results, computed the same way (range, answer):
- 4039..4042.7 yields 40.2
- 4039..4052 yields 14.8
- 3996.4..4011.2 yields 29.8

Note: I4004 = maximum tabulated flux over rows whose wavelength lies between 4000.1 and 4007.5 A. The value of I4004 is 43.7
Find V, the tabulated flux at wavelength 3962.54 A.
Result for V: 11.9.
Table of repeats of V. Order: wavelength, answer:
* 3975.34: 24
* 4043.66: 34.5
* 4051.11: 50.1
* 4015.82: 45.4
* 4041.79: 43.6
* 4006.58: 31.6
